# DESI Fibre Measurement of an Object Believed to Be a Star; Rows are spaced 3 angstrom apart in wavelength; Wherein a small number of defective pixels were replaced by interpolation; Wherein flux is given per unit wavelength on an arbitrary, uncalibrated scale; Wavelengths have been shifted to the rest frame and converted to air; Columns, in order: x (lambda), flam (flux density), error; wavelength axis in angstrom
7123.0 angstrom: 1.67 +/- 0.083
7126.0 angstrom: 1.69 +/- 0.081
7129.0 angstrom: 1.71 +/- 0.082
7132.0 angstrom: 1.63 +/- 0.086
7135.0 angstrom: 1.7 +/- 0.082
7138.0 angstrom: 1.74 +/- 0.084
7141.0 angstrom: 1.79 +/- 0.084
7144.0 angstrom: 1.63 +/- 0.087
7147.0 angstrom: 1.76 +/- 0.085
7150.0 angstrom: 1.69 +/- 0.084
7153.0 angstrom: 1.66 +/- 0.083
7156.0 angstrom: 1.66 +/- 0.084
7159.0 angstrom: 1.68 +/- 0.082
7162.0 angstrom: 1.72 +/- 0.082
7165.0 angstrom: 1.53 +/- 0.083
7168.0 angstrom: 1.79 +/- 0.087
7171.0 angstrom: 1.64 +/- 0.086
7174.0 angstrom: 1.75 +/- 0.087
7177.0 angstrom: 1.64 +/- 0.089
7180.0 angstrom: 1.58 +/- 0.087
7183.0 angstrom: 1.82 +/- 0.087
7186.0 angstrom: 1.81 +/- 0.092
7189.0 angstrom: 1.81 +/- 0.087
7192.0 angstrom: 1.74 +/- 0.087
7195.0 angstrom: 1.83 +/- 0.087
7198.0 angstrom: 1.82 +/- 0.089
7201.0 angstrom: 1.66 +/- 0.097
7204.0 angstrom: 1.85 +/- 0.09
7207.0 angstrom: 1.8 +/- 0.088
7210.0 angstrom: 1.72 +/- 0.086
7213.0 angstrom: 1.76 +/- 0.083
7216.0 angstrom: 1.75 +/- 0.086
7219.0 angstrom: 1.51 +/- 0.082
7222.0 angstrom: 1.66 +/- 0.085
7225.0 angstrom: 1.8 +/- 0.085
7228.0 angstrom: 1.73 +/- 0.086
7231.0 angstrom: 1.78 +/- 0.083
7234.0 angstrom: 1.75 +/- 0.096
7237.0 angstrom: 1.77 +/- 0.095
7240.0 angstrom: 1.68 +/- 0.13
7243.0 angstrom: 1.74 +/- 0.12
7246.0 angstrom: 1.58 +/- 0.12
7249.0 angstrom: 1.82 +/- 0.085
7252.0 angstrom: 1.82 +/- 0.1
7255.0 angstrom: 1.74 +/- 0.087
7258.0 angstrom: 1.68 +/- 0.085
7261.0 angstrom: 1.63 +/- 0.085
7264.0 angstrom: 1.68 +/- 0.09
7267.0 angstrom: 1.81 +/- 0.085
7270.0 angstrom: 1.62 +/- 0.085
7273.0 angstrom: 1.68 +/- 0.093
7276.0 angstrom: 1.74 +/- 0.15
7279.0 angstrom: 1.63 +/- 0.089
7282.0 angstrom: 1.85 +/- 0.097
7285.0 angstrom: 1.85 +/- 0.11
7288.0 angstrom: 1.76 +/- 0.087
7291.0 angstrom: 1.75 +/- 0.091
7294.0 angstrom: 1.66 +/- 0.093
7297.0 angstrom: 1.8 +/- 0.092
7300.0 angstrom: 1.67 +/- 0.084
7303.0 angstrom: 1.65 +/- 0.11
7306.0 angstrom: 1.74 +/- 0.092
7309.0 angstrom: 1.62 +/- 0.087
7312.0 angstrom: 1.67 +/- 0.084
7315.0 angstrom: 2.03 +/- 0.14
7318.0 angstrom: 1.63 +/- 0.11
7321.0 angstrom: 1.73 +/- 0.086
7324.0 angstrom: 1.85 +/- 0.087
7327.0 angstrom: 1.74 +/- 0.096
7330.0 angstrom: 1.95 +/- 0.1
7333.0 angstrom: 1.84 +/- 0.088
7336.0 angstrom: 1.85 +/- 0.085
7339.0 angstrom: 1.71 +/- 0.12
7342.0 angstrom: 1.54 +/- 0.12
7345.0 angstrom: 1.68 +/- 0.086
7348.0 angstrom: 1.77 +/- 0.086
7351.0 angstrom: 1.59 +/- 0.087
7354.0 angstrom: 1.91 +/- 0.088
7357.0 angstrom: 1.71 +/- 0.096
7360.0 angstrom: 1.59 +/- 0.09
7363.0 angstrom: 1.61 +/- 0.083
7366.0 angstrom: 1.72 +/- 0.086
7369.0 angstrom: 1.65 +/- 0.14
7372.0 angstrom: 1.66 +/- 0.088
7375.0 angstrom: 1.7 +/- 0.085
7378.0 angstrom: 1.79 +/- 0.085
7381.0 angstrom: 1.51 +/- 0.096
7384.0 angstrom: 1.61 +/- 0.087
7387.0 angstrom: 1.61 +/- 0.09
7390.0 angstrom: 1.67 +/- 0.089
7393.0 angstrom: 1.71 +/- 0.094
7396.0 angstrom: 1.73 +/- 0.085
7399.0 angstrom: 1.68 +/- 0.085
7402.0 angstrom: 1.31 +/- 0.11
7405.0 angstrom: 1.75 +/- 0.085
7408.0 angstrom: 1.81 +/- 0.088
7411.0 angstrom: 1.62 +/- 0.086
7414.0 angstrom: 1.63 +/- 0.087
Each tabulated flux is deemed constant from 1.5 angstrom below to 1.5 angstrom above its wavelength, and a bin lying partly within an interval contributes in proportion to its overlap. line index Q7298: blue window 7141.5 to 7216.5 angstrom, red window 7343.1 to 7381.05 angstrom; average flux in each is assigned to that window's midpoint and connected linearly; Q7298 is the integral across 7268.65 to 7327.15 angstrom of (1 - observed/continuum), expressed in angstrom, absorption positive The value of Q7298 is -1.1 angstrom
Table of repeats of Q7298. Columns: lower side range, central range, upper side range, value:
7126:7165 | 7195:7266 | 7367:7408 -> -2.2 angstrom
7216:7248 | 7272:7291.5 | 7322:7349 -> -0.2 angstrom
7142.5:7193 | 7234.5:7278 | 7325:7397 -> -0.3 angstrom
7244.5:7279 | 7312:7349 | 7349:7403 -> -2.1 angstrom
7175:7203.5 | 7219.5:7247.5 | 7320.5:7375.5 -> 0.5 angstrom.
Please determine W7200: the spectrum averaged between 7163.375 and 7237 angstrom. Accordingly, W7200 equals 1.73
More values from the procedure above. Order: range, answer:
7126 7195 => 1.71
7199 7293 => 1.73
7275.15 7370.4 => 1.73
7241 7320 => 1.72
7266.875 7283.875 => 1.72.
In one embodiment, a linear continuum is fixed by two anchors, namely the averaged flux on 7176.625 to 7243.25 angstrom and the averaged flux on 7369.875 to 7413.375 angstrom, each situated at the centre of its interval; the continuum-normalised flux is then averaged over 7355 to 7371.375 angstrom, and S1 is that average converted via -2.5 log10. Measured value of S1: 0.00 mag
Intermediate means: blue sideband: 1.74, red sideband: 1.65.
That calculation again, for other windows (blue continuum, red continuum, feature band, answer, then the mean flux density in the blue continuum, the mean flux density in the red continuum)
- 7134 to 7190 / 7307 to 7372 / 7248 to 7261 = -0.02 mag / 1.7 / 1.73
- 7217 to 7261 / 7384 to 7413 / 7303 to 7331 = -0.05 mag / 1.72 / 1.65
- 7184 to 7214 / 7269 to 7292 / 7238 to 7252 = 0.02 mag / 1.78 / 1.74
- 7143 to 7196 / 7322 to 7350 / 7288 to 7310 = 0.03 mag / 1.71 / 1.77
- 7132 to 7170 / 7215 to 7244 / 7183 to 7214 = -0.05 mag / 1.69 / 1.72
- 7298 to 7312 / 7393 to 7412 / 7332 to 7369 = -0.03 mag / 1.67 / 1.66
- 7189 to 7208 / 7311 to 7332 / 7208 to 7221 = 0.06 mag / 1.78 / 1.8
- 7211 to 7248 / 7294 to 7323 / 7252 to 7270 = 0.00 mag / 1.71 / 1.73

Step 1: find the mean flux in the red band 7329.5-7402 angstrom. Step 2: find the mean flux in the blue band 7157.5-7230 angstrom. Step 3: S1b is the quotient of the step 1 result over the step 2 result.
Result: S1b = 0.98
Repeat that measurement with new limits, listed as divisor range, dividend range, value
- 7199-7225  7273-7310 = 1.00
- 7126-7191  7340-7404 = 0.97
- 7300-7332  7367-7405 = 0.93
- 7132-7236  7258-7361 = 1.01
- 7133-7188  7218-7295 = 1.01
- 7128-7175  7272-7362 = 1.03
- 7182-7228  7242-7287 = 0.98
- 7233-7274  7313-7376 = 1.01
